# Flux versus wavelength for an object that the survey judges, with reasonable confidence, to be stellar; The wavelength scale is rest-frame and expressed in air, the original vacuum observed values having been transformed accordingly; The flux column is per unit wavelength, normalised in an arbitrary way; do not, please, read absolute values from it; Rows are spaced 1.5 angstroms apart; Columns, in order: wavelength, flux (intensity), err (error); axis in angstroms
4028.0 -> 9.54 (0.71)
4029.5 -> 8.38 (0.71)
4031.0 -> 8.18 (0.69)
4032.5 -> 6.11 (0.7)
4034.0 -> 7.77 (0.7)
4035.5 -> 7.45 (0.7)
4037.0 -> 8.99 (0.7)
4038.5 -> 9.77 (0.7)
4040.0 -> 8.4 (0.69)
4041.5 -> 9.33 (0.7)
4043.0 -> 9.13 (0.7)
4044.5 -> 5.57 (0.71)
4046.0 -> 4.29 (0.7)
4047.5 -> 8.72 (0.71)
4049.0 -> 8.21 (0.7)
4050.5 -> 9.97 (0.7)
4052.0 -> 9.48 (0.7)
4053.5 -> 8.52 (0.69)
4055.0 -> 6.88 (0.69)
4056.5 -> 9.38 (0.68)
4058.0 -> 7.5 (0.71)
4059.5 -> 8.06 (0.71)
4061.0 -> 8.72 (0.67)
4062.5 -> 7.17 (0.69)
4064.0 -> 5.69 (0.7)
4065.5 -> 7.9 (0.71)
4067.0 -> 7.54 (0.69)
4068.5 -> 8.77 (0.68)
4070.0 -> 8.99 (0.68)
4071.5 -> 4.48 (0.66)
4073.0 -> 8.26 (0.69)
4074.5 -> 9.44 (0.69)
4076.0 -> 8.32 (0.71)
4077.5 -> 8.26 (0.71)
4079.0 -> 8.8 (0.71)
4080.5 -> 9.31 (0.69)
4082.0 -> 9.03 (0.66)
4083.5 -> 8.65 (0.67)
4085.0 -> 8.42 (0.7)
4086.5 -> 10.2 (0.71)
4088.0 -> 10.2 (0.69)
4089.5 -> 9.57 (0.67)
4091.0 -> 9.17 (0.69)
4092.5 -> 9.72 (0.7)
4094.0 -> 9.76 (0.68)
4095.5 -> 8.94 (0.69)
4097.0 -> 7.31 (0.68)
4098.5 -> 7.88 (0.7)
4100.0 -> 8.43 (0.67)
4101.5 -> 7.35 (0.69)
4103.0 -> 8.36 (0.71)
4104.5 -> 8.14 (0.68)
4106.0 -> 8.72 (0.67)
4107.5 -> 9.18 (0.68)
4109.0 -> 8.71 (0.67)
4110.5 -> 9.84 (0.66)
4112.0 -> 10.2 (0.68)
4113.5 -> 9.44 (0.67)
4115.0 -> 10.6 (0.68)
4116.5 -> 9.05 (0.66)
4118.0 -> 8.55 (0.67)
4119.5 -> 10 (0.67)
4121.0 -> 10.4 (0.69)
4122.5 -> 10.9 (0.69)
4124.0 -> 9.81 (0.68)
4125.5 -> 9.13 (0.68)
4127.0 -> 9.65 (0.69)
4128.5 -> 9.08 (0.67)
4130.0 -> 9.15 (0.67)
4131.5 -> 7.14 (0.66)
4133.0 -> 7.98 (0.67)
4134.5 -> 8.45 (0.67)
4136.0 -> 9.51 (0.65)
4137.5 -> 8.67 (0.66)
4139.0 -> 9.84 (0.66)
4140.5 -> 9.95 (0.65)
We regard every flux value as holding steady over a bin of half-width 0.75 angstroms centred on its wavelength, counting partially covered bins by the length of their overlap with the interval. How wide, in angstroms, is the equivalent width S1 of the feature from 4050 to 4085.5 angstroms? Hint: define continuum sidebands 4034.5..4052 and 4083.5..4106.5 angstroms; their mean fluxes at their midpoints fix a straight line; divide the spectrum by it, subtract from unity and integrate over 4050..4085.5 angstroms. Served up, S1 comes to 1.2 angstroms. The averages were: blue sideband 8.22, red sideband 8.81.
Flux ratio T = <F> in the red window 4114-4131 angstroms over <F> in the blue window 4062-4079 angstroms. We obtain 1.2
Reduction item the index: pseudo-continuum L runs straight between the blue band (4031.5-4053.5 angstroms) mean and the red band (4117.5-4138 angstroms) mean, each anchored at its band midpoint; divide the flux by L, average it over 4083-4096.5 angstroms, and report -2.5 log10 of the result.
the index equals -0.08 mag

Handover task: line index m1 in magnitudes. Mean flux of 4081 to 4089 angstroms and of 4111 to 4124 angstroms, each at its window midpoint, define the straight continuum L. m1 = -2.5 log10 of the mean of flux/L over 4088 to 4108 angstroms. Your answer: 0.098 mag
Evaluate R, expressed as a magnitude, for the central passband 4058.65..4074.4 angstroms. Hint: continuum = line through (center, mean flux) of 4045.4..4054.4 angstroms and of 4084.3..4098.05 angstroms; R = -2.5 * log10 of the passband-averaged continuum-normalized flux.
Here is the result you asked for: 0.134 mag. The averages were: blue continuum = 8.24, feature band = 7.64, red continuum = 9.23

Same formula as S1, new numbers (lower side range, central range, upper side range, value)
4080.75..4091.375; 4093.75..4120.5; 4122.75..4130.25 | 1.4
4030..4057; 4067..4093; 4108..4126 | 0.5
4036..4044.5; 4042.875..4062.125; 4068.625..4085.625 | 1.4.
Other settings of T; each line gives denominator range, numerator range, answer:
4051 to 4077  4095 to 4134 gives 1.13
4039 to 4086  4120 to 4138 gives 1.13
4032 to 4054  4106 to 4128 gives 1.18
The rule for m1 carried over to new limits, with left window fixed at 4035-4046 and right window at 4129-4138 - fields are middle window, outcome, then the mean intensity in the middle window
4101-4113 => -0.06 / 8.86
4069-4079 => 0.03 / 8.04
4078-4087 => -0.09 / 9.01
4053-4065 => 0.06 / 7.73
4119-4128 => -0.18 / 9.96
